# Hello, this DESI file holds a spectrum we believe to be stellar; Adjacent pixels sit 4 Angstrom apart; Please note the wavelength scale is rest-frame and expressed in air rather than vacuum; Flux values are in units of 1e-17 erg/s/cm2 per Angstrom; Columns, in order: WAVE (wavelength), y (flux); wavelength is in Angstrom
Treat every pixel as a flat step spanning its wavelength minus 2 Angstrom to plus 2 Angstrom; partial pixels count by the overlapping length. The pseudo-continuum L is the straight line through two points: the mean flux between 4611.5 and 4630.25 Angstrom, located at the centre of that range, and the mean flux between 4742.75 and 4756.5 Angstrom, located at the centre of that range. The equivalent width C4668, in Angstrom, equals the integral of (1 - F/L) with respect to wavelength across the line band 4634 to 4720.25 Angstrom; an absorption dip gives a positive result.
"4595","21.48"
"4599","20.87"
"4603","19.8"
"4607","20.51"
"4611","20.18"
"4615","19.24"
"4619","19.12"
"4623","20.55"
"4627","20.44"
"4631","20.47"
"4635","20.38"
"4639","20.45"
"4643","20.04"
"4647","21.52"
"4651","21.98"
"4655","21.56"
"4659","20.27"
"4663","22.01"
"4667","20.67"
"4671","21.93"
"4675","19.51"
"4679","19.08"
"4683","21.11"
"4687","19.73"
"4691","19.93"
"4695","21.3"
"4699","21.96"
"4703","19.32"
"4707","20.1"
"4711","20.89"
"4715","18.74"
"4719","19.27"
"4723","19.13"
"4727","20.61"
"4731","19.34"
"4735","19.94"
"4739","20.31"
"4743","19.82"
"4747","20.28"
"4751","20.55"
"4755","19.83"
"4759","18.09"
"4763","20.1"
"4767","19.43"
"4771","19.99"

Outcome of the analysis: -2.3 Angstrom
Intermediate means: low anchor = 19.9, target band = 20.5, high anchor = 20.2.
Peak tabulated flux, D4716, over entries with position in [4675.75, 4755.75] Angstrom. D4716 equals 21.96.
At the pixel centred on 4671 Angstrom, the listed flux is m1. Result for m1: 21.93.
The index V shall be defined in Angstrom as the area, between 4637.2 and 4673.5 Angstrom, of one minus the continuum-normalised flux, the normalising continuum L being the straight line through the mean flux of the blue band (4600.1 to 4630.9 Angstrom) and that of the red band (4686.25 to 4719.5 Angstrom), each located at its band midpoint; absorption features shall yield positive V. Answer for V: -1.87 Angstrom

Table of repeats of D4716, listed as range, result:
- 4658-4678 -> 22.01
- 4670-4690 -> 21.93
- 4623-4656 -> 21.98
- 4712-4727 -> 20.61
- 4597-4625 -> 20.87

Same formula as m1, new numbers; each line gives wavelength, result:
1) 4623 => 20.55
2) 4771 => 19.99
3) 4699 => 21.96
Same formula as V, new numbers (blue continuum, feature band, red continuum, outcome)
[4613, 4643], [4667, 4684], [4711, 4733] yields -0.5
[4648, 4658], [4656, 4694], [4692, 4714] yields 1.1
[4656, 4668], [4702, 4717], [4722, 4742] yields 0.4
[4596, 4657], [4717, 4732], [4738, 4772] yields 0.3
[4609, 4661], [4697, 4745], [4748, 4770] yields -0.1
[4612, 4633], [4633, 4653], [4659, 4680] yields -0.6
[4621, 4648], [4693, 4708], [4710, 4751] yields -0.5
